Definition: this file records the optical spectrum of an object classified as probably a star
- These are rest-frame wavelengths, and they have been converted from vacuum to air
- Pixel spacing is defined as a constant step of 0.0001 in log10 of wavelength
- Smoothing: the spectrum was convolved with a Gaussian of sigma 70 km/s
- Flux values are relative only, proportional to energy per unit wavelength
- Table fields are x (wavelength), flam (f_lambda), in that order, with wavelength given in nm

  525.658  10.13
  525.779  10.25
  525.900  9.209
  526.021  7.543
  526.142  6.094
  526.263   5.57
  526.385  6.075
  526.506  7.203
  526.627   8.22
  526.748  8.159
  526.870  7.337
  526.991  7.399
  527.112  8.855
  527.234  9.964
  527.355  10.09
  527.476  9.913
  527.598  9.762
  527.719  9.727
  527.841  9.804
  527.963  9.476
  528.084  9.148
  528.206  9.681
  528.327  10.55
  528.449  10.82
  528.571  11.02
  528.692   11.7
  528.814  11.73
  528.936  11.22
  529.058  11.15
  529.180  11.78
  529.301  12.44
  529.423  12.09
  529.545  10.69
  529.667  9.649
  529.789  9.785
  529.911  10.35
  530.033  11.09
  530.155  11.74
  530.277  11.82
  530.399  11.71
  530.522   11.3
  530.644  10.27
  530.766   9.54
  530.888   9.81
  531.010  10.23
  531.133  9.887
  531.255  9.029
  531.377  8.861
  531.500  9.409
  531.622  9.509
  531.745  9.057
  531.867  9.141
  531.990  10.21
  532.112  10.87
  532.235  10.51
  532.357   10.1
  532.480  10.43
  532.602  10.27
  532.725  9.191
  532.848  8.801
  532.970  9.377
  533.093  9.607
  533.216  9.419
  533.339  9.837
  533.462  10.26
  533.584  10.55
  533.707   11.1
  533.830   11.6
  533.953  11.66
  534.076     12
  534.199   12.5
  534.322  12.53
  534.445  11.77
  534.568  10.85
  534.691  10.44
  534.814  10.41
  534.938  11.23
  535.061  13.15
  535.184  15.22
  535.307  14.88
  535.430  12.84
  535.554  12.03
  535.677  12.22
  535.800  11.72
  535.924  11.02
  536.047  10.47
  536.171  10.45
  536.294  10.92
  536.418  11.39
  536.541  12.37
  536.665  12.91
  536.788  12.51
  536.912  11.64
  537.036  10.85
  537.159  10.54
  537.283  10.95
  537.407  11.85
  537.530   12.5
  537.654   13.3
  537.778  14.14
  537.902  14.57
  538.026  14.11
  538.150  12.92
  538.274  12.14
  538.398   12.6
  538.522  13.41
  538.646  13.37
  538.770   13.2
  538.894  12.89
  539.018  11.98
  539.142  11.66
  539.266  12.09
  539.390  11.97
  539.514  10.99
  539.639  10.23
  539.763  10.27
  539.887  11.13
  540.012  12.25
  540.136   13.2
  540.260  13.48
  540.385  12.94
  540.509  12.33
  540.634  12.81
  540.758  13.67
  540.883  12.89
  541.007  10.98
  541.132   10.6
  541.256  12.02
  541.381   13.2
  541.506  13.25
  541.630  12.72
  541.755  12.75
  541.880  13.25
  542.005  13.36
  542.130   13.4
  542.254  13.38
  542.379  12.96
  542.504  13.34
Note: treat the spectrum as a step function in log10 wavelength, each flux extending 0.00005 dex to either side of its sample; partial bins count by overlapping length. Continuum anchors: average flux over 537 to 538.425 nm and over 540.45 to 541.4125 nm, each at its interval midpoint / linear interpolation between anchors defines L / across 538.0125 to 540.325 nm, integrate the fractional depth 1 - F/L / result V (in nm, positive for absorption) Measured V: 0.03 nm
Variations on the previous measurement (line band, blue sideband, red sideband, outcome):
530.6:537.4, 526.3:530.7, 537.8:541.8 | 0.22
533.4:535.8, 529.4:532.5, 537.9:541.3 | -0.18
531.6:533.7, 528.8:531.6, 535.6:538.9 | 0.25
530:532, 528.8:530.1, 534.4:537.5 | 0.20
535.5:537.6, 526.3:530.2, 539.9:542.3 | 0.03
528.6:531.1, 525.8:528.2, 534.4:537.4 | -0.39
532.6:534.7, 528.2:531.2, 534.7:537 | 0.17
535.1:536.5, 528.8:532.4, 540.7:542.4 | -0.07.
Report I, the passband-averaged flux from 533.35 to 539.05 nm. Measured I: 12.1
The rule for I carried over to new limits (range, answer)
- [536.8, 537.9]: 12.1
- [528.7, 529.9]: 11.2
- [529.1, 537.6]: 11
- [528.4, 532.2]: 10.6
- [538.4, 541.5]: 12.3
